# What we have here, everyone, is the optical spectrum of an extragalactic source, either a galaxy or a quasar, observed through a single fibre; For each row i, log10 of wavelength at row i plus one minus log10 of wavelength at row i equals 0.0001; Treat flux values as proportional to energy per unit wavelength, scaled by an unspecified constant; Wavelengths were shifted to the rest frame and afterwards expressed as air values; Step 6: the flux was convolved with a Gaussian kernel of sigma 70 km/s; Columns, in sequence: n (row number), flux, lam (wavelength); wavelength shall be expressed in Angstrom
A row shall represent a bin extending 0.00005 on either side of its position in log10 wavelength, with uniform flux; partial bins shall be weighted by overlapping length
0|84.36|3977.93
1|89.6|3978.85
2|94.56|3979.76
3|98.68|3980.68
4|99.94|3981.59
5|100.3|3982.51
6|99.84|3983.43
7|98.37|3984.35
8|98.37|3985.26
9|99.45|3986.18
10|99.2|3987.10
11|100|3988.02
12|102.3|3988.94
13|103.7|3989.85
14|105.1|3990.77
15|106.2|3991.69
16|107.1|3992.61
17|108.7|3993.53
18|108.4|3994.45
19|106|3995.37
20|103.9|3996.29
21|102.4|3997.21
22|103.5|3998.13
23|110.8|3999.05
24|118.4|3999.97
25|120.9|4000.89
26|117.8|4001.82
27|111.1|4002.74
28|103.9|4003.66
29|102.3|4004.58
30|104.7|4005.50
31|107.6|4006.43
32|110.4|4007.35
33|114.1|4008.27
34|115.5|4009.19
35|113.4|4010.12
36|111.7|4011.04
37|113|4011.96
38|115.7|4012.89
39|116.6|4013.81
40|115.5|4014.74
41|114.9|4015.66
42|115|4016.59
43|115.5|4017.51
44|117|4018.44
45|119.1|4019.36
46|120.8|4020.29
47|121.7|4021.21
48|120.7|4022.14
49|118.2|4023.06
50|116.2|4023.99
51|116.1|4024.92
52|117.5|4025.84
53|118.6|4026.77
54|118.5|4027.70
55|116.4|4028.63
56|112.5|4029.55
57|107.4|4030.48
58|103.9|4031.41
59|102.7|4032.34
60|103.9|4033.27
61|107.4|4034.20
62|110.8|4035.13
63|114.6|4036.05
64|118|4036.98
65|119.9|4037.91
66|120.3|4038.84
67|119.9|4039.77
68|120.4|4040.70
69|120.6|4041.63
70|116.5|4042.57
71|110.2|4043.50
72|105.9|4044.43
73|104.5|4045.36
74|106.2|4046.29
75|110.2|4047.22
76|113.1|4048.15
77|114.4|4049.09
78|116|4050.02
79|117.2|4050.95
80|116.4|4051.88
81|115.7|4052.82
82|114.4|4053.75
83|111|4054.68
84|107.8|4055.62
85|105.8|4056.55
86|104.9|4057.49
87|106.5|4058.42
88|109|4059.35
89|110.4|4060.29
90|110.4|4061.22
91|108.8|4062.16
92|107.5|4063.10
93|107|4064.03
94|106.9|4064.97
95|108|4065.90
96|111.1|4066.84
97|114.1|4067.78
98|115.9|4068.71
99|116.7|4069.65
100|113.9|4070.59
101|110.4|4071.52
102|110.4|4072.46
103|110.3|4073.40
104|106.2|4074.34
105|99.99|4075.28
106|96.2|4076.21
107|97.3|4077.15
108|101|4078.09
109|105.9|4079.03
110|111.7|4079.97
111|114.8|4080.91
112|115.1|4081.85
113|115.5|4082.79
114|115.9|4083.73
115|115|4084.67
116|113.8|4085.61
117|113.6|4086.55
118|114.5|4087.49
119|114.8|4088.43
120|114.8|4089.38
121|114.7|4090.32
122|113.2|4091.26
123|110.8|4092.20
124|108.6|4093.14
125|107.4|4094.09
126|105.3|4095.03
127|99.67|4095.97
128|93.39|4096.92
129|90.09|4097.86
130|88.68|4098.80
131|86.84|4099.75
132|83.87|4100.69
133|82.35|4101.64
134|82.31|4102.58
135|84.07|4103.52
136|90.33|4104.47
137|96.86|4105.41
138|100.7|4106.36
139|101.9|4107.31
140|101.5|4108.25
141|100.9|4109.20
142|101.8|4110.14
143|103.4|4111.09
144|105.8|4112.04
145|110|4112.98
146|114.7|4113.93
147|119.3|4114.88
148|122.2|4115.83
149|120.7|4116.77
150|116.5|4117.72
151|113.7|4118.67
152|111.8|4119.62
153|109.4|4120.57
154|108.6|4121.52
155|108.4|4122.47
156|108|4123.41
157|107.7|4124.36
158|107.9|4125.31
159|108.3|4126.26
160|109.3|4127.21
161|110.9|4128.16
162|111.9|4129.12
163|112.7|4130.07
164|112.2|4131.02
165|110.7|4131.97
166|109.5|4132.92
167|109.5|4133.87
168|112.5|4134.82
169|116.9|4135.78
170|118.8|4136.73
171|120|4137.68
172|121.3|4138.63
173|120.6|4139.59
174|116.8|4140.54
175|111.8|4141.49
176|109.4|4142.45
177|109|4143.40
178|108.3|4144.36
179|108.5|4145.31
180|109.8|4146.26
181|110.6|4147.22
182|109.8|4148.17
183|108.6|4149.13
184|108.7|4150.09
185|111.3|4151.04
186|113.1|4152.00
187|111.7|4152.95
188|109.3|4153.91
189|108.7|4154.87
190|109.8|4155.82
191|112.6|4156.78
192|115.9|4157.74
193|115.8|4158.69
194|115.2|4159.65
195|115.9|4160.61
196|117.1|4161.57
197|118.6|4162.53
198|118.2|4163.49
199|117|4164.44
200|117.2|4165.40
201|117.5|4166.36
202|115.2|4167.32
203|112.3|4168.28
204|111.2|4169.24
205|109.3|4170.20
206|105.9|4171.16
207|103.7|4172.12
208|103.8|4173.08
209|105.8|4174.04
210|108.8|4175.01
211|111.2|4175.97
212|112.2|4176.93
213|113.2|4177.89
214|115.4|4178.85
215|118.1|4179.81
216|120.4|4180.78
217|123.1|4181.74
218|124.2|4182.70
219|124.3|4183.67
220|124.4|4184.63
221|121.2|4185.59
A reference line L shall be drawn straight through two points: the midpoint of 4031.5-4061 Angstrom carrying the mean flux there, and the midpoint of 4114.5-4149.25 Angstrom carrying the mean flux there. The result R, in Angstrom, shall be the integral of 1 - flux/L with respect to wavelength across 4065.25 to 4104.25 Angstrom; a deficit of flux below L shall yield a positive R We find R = 2.3 Angstrom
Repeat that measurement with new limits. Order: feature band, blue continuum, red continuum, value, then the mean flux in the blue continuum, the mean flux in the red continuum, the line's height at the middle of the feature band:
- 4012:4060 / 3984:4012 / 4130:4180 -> -2.3 Angstrom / 107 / 113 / 109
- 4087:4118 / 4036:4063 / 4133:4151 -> 2.7 Angstrom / 113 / 113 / 113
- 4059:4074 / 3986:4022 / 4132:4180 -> 0.1 Angstrom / 111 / 113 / 111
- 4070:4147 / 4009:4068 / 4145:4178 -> 3.2 Angstrom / 113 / 112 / 112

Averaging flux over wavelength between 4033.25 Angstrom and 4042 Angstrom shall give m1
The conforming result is 116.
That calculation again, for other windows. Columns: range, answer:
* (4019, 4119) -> 109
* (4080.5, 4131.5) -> 106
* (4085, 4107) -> 101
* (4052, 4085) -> 110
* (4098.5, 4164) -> 109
